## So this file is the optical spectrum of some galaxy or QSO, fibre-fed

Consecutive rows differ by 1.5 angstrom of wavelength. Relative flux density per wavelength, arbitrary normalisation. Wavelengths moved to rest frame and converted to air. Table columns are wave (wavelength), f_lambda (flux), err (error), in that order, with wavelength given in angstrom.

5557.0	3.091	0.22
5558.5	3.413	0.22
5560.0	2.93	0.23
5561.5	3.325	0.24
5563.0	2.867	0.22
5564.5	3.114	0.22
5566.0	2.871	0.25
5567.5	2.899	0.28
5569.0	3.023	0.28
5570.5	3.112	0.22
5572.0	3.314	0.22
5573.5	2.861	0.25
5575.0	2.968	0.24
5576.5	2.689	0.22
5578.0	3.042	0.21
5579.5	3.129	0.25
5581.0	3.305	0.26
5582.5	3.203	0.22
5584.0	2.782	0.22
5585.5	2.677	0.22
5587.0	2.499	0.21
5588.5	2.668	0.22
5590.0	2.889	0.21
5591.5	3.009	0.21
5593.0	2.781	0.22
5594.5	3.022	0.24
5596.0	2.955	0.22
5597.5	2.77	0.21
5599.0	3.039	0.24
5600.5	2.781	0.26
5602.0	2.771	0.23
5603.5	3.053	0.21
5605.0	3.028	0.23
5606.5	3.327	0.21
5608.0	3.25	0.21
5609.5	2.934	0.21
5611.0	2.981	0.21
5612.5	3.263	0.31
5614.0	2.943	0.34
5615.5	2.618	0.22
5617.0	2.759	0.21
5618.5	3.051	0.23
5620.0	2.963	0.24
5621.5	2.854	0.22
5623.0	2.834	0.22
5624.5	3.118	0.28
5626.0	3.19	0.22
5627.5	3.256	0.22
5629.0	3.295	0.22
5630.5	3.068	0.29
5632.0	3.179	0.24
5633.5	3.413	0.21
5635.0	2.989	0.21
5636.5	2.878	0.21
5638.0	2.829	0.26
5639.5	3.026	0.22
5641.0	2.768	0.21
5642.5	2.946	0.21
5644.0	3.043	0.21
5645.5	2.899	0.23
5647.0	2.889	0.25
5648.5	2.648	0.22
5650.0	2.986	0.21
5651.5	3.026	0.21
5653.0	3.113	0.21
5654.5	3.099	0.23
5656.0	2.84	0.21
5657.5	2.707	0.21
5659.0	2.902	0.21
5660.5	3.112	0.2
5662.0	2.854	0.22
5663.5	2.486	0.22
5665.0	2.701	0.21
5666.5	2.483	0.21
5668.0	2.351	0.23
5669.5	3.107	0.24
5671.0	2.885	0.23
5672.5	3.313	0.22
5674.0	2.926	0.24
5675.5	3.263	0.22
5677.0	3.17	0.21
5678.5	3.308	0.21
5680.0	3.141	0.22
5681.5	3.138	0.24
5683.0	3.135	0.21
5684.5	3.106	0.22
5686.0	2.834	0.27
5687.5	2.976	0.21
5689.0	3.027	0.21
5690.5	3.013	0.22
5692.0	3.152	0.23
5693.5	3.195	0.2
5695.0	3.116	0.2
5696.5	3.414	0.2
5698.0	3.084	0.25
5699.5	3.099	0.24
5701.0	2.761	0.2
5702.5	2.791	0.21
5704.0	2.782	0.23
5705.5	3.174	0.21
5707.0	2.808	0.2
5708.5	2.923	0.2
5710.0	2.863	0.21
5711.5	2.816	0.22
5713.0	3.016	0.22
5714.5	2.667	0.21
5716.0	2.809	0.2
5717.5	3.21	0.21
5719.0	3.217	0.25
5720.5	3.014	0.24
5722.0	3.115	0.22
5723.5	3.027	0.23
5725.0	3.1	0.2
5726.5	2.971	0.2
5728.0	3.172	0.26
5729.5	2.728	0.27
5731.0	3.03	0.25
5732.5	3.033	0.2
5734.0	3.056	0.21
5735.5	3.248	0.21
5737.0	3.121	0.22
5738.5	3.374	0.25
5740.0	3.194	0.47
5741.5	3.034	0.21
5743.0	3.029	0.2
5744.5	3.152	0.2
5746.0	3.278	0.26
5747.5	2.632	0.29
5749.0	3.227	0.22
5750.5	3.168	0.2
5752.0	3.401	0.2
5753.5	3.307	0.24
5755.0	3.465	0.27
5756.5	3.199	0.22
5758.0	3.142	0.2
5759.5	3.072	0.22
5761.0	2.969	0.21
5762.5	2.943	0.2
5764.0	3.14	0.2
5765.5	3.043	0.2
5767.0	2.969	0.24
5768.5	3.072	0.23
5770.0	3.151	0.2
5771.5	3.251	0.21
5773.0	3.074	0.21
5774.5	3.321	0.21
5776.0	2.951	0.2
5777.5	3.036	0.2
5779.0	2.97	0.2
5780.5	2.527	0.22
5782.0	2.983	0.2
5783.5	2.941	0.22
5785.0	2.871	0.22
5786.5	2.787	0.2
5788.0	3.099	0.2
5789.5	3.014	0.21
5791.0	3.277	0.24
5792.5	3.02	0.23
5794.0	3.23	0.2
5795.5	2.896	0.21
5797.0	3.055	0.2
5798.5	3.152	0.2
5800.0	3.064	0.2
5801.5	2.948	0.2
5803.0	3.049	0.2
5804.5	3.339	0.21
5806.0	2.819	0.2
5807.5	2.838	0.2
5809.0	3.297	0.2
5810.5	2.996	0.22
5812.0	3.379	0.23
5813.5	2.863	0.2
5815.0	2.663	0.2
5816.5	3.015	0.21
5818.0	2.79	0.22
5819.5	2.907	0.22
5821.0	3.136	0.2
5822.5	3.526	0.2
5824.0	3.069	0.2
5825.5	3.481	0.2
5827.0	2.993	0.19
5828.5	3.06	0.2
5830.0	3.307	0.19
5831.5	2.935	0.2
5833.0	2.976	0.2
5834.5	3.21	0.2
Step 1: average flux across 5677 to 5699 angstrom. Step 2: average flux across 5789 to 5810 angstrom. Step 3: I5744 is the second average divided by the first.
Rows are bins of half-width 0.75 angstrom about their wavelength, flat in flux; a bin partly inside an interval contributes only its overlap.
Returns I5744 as 1.0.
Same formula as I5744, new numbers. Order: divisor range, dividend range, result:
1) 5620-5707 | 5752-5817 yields 1.02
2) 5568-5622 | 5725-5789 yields 1.04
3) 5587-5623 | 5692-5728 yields 1.02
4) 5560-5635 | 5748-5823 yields 1.02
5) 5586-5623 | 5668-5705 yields 1.05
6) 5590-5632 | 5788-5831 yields 1.03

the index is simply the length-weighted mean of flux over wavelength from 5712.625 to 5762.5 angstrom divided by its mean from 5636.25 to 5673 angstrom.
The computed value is 1.1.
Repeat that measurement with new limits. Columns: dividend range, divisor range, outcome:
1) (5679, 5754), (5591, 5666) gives 1.03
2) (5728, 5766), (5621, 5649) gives 1.04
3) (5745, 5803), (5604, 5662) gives 1.02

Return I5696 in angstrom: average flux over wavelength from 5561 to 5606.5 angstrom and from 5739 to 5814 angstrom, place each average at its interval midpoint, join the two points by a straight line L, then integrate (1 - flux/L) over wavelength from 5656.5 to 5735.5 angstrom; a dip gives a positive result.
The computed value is 1.0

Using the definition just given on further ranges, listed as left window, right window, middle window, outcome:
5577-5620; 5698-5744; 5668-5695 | -0.8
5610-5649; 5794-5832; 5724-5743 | -0.3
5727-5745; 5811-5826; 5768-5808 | 0.7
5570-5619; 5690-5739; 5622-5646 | -0.6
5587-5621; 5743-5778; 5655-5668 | 1.1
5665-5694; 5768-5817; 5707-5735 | 0.3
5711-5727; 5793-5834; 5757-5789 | 0.2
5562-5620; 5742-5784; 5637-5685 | 1.1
